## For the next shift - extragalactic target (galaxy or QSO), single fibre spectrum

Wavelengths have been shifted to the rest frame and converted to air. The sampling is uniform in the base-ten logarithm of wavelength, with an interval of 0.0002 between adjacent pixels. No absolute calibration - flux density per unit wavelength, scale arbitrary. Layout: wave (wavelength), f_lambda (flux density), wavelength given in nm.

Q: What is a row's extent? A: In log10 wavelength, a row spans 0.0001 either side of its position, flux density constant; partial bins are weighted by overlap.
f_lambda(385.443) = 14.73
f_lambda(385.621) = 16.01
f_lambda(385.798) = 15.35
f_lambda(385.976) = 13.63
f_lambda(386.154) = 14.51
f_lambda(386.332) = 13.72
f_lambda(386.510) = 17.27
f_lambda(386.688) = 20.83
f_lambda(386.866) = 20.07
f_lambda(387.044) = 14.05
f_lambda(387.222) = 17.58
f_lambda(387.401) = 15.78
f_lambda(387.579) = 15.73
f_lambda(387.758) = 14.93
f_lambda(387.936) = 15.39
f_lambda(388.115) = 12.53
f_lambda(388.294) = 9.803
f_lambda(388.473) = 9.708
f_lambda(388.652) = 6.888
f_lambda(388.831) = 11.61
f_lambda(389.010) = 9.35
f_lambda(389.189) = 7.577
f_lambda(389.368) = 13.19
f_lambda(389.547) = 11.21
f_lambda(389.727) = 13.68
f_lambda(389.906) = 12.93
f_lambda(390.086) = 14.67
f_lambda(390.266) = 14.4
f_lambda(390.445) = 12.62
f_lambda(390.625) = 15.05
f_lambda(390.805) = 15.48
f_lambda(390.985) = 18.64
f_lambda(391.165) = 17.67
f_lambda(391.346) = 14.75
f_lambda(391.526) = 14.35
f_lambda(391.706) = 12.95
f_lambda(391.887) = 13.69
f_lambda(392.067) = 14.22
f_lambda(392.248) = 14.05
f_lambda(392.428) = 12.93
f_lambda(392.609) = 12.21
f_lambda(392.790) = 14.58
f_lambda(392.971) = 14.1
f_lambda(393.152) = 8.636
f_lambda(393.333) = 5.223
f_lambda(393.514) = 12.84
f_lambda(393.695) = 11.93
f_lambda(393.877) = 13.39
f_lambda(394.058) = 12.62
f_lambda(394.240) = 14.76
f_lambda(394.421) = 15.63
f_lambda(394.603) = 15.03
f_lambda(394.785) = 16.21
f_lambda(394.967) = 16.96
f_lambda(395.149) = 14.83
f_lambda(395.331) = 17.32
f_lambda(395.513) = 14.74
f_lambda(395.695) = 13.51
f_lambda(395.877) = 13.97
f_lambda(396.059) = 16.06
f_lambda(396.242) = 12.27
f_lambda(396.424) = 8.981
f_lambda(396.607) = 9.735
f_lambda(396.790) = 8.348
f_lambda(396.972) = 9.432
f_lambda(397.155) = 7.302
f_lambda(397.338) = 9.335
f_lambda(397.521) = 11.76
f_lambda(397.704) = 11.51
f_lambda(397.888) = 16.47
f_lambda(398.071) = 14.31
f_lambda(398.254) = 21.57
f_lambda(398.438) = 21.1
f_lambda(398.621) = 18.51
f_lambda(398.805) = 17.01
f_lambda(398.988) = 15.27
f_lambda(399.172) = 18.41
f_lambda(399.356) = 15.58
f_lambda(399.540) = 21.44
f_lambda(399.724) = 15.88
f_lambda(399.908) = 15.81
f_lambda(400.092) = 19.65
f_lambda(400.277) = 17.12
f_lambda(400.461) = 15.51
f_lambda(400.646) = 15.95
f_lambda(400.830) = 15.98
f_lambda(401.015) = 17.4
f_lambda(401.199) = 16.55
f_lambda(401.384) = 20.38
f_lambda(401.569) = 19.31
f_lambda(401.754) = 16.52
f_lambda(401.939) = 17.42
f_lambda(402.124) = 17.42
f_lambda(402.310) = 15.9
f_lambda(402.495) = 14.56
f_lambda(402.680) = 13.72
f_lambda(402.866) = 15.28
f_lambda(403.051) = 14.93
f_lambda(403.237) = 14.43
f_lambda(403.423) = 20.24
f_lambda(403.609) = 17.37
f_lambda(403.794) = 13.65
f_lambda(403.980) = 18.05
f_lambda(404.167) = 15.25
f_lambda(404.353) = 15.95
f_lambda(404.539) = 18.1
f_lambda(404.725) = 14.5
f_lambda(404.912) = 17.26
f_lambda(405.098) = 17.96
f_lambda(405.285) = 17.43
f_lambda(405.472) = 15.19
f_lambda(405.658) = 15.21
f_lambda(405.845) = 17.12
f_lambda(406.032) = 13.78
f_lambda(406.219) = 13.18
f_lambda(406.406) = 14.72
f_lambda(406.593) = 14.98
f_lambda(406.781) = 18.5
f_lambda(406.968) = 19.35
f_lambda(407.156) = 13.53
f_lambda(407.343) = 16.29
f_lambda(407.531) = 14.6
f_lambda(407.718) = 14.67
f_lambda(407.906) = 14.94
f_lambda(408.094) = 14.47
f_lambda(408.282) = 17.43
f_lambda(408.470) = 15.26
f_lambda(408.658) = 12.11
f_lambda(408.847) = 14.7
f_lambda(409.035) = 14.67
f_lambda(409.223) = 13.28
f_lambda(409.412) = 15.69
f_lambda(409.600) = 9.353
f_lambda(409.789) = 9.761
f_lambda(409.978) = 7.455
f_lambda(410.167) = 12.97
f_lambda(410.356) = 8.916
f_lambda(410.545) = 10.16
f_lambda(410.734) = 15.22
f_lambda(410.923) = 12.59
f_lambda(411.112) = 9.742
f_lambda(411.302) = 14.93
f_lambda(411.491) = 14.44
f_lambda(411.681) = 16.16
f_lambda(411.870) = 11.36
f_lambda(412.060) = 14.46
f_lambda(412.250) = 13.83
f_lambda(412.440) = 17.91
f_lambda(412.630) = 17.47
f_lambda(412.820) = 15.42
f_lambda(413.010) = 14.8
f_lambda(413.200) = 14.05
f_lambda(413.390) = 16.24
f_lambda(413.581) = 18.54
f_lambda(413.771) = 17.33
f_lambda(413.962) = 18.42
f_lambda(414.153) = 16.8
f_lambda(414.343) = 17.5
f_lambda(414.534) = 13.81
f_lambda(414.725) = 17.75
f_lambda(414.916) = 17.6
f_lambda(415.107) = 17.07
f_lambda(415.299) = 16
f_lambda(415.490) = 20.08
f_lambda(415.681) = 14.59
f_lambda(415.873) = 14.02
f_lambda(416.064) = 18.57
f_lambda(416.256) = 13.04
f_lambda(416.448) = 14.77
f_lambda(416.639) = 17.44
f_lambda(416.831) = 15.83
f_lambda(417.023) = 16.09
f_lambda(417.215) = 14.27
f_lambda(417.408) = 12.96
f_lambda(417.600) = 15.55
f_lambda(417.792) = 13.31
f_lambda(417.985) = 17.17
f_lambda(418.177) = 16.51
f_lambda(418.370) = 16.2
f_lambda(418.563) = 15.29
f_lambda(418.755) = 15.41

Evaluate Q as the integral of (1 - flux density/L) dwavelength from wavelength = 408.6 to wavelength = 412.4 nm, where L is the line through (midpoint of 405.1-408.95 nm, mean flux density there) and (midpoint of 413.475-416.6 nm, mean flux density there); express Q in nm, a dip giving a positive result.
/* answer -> 0.78 nm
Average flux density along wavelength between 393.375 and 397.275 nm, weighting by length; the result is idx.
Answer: 13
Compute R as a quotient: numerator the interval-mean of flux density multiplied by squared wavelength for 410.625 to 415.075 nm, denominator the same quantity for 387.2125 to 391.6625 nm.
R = 1.31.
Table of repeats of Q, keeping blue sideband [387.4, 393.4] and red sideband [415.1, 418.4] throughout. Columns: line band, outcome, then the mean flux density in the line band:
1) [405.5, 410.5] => 0.232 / 14.1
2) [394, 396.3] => -0.264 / 15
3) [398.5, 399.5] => -0.251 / 17.3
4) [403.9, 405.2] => -0.206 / 16.7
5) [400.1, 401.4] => -0.271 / 17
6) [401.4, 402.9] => -0.248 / 16.5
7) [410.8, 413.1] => 0.116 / 14.4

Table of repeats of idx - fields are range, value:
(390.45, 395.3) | 14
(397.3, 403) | 16.6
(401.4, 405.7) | 16.4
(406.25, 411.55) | 13.7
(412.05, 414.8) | 16.3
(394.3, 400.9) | 15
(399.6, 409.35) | 16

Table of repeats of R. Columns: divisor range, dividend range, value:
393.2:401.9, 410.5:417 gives 1.13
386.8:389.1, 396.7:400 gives 1.19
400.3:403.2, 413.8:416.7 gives 1.07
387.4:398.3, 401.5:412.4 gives 1.21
